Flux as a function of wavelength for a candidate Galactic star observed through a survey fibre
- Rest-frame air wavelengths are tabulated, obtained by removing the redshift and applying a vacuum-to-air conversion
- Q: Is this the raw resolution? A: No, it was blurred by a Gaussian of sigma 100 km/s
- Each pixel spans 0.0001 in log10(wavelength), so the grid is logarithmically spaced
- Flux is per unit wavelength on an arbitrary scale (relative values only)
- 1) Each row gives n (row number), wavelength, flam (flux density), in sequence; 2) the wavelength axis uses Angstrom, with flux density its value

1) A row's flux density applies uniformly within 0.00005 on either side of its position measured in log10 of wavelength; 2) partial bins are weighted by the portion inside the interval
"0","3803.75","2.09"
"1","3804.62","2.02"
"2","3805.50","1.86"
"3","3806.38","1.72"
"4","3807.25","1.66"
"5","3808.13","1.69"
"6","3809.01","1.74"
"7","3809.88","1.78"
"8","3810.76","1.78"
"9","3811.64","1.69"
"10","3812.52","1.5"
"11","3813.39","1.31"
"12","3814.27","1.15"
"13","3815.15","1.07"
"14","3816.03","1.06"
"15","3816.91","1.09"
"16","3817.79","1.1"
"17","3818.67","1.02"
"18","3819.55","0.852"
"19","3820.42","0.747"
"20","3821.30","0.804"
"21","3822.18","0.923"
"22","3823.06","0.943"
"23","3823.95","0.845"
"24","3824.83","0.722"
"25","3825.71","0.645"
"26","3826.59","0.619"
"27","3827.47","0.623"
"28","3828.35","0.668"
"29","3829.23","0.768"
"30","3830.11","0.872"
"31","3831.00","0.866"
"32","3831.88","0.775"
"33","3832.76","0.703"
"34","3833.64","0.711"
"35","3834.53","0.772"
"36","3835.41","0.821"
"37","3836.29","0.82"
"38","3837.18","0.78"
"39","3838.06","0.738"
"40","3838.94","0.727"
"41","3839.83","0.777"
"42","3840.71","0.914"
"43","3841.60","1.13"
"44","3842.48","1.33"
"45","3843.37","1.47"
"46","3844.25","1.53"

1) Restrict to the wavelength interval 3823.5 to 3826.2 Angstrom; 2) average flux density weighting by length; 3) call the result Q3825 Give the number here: 0.733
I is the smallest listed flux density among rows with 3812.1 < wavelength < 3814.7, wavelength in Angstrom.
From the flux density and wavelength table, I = 1.15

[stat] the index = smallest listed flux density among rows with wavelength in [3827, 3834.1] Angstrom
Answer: 0.623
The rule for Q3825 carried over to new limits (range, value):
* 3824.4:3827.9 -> 0.653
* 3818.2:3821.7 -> 0.86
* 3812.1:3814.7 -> 1.32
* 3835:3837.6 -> 0.806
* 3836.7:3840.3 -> 0.757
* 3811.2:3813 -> 1.59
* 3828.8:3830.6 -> 0.819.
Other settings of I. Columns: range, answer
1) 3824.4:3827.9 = 0.619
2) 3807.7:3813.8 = 1.31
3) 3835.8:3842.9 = 0.727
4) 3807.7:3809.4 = 1.69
